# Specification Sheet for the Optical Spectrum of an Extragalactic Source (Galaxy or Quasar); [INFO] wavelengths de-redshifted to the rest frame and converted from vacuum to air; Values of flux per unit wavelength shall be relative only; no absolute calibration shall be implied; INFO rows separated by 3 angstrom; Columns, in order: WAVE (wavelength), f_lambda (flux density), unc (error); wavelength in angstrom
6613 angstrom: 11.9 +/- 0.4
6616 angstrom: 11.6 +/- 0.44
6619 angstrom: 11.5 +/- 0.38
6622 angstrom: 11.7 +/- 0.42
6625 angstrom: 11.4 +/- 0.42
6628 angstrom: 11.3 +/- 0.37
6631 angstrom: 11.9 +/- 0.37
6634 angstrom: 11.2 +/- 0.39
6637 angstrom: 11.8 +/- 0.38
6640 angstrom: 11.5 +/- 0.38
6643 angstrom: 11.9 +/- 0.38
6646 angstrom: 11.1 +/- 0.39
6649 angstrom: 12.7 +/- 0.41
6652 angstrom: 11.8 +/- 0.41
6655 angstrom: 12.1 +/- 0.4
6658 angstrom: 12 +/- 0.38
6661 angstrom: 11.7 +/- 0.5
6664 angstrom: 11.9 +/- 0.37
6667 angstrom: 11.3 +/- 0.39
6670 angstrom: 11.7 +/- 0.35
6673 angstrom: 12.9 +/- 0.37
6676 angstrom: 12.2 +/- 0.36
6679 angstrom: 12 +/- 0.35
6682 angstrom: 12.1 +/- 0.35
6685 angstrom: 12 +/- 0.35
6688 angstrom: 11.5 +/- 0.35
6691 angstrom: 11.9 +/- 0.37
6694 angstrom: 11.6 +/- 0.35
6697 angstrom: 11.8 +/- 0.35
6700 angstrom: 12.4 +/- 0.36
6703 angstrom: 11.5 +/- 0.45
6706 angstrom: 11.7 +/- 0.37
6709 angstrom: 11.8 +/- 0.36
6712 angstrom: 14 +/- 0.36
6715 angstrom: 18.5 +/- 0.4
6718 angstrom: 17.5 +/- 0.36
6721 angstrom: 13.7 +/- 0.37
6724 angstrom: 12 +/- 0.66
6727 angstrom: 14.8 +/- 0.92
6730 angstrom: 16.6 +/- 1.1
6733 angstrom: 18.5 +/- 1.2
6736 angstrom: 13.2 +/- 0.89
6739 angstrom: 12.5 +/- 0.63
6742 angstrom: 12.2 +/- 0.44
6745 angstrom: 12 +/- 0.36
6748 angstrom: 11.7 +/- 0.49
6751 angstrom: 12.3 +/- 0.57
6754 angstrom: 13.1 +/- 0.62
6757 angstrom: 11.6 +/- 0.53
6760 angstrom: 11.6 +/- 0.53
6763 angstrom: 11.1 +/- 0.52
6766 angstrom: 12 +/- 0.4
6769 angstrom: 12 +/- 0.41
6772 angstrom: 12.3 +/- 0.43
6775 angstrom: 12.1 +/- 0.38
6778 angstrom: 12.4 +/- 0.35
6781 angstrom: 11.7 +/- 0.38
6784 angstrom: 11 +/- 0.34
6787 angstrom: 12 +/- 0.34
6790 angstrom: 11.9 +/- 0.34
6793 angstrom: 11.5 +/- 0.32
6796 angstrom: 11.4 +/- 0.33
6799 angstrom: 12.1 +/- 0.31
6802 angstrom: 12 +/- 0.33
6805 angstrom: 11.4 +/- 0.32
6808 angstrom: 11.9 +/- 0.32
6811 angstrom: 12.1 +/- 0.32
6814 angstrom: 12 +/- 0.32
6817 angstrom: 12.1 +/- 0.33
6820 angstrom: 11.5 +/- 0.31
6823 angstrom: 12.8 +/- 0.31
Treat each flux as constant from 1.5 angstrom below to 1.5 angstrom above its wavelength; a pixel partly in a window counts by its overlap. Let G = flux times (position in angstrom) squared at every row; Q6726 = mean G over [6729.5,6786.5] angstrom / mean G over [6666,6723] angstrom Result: 1.00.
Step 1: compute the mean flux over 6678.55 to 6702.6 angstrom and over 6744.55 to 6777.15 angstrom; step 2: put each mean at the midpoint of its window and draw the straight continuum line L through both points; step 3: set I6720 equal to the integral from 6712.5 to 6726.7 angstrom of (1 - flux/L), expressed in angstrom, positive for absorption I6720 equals -4.0 angstrom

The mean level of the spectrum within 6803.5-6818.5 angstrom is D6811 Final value 11.9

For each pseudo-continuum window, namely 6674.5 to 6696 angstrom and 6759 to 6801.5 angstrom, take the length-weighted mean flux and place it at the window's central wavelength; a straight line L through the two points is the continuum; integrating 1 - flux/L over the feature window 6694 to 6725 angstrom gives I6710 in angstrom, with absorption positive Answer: -4.0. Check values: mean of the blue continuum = 11.9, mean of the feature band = 13.4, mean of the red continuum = 11.8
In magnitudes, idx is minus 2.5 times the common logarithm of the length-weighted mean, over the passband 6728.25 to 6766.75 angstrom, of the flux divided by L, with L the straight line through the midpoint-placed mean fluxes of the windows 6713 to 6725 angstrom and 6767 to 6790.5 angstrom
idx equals 0.07 mag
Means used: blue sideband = 15.5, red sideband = 11.9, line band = 13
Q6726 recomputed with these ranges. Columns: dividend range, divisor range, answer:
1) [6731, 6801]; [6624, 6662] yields 1.09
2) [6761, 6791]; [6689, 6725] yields 0.92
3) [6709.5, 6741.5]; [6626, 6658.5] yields 1.30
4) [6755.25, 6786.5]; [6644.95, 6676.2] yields 1.02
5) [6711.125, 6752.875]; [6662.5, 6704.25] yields 1.21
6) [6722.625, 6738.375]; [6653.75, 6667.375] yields 1.29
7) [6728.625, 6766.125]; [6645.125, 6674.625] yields 1.12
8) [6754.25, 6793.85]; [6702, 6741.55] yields 0.84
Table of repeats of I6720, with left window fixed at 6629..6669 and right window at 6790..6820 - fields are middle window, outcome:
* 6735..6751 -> -0.7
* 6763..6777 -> -0.2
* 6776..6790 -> 0.0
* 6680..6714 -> -1.0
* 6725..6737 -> -4.0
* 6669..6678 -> -0.4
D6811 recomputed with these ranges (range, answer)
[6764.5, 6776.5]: 12.1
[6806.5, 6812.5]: 12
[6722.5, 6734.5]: 15.5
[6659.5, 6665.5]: 11.8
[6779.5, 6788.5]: 11.6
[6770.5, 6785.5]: 11.9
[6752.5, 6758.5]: 12.3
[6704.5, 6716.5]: 14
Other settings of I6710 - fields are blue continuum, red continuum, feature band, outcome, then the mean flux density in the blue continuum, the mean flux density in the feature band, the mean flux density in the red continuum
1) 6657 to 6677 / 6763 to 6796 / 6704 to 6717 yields -2.3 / 11.9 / 14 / 11.8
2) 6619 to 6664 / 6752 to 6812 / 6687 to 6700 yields 0.0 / 11.7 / 11.8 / 11.9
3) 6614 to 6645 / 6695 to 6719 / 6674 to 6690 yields 1.1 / 11.6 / 12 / 13.5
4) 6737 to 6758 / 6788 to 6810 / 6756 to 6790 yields 0.5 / 12.2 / 11.8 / 11.8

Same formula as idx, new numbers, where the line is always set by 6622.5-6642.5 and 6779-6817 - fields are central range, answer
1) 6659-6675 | -0.030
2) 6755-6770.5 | 0.002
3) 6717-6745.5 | -0.222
